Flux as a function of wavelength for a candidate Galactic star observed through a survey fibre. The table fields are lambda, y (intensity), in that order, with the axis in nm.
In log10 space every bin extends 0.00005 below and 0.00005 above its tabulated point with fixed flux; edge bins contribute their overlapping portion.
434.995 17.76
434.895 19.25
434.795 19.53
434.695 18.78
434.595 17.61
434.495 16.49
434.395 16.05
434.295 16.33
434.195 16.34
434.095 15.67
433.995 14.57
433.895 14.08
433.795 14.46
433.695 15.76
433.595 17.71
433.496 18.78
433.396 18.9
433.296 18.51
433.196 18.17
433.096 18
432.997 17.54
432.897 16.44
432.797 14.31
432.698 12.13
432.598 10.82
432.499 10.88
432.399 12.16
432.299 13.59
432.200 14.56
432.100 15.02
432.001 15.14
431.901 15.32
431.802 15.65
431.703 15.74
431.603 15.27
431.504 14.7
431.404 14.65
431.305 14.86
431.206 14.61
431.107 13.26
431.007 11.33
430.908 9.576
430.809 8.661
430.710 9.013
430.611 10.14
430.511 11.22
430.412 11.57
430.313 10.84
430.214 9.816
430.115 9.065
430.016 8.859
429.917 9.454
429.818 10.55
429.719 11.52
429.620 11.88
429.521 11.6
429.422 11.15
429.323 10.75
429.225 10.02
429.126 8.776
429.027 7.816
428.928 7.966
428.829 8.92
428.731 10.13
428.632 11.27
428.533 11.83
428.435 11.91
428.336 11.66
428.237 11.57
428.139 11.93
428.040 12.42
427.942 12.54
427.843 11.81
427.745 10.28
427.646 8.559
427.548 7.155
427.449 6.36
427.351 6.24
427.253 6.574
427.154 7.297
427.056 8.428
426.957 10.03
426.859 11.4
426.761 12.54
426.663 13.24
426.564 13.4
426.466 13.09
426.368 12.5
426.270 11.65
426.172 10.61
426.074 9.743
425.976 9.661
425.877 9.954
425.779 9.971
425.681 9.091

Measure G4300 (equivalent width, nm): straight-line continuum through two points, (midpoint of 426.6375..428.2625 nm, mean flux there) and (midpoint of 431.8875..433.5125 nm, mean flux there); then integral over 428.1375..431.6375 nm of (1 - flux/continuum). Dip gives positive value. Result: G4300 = 0.367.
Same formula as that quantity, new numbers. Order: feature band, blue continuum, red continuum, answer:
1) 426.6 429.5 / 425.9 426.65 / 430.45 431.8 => 0.46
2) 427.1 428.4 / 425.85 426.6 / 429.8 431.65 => 0.20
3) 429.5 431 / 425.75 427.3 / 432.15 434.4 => 0.34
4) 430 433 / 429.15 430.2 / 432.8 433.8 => 0.25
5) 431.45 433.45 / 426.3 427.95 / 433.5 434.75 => -0.05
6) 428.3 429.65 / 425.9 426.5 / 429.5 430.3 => 0.02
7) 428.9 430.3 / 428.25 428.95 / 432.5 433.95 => 0.21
